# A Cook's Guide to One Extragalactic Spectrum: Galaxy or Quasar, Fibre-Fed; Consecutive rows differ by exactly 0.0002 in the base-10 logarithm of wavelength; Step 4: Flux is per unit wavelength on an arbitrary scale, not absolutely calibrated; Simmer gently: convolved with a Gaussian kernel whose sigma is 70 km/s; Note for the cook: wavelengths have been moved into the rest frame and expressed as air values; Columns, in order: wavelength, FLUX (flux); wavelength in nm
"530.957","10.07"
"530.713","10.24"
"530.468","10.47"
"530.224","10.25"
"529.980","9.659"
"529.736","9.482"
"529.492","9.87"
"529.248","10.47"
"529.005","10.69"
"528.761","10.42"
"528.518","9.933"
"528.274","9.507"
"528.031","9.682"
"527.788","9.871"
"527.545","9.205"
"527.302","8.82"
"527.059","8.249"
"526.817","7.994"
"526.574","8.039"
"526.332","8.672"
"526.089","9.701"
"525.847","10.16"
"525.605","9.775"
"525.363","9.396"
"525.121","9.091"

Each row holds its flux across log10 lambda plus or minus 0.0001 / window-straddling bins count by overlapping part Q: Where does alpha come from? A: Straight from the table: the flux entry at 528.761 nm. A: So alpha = 10.42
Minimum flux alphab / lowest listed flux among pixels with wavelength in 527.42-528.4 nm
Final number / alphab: 9.205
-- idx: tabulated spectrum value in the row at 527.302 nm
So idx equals 8.82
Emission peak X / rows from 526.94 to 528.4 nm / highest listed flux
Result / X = 9.871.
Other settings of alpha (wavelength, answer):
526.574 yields 8.039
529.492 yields 9.87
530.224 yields 10.25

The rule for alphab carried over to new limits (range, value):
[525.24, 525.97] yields 9.396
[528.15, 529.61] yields 9.507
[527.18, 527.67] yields 8.82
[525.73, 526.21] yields 9.701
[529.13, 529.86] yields 9.482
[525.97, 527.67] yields 7.994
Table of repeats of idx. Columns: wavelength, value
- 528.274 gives 9.507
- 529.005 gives 10.69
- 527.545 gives 9.205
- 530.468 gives 10.47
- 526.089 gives 9.701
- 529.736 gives 9.482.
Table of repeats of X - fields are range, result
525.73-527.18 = 10.16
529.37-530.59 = 10.47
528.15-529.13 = 10.69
